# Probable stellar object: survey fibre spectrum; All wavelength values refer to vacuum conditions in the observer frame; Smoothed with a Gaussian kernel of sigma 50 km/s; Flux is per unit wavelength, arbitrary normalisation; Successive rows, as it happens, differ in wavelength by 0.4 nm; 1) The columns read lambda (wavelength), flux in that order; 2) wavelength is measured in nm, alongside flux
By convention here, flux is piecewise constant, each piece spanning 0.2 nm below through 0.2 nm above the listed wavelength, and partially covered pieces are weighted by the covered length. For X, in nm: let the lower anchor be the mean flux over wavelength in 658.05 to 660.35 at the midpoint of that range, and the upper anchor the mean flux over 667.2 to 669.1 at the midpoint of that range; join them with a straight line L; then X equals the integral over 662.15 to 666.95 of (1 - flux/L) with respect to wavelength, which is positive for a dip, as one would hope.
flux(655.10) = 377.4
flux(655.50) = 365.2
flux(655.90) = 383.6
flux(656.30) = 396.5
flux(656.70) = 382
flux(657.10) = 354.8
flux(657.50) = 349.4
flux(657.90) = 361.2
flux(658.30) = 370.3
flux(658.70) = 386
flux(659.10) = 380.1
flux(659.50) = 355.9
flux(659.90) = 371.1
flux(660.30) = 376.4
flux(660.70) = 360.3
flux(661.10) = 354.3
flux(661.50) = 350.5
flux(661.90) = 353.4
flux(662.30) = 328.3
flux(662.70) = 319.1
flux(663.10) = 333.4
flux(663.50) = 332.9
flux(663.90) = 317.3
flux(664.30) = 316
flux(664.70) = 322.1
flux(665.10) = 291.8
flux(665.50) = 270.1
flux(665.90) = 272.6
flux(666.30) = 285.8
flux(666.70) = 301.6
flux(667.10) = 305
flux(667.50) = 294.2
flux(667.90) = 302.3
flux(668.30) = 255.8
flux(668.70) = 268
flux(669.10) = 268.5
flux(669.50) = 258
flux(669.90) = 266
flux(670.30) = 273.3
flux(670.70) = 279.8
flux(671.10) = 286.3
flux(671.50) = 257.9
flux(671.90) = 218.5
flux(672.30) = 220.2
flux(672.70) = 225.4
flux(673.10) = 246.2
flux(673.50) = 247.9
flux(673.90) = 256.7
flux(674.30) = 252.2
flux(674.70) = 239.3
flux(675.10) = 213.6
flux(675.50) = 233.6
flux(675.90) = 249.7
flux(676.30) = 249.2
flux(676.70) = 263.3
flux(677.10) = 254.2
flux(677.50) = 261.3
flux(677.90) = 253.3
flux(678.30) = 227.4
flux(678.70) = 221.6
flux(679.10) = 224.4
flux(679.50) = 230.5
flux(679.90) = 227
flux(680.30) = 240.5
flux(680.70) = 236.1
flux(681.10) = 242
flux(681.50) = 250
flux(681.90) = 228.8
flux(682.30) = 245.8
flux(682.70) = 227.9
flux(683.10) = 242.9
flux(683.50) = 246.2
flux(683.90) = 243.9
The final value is 0.15 nm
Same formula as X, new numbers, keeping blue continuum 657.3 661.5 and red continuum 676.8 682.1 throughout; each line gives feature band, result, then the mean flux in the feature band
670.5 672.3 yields 0.210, 256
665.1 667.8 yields 0.268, 289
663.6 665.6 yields 0.158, 307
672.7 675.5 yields 0.327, 241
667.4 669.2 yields 0.187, 277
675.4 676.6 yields 0.064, 247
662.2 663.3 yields 0.057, 327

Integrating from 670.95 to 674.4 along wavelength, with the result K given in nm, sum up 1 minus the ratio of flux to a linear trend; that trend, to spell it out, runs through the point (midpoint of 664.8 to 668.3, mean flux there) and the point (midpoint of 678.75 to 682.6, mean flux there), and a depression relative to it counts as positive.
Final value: 0.27 nm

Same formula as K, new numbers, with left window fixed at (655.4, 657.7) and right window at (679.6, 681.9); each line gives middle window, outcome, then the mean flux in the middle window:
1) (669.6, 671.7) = 0.157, 272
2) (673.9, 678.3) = 0.281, 247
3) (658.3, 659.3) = -0.058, 380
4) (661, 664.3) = 0.040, 334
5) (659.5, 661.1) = -0.065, 366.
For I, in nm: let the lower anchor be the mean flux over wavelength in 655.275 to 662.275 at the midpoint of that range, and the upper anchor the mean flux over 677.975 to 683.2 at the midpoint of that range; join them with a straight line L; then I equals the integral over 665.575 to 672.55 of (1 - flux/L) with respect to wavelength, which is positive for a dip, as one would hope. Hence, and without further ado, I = 0.77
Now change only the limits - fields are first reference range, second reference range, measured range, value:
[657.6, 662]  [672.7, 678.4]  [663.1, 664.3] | 0.04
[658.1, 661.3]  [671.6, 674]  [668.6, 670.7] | 0.00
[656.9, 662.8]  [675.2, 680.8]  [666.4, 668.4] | 0.11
